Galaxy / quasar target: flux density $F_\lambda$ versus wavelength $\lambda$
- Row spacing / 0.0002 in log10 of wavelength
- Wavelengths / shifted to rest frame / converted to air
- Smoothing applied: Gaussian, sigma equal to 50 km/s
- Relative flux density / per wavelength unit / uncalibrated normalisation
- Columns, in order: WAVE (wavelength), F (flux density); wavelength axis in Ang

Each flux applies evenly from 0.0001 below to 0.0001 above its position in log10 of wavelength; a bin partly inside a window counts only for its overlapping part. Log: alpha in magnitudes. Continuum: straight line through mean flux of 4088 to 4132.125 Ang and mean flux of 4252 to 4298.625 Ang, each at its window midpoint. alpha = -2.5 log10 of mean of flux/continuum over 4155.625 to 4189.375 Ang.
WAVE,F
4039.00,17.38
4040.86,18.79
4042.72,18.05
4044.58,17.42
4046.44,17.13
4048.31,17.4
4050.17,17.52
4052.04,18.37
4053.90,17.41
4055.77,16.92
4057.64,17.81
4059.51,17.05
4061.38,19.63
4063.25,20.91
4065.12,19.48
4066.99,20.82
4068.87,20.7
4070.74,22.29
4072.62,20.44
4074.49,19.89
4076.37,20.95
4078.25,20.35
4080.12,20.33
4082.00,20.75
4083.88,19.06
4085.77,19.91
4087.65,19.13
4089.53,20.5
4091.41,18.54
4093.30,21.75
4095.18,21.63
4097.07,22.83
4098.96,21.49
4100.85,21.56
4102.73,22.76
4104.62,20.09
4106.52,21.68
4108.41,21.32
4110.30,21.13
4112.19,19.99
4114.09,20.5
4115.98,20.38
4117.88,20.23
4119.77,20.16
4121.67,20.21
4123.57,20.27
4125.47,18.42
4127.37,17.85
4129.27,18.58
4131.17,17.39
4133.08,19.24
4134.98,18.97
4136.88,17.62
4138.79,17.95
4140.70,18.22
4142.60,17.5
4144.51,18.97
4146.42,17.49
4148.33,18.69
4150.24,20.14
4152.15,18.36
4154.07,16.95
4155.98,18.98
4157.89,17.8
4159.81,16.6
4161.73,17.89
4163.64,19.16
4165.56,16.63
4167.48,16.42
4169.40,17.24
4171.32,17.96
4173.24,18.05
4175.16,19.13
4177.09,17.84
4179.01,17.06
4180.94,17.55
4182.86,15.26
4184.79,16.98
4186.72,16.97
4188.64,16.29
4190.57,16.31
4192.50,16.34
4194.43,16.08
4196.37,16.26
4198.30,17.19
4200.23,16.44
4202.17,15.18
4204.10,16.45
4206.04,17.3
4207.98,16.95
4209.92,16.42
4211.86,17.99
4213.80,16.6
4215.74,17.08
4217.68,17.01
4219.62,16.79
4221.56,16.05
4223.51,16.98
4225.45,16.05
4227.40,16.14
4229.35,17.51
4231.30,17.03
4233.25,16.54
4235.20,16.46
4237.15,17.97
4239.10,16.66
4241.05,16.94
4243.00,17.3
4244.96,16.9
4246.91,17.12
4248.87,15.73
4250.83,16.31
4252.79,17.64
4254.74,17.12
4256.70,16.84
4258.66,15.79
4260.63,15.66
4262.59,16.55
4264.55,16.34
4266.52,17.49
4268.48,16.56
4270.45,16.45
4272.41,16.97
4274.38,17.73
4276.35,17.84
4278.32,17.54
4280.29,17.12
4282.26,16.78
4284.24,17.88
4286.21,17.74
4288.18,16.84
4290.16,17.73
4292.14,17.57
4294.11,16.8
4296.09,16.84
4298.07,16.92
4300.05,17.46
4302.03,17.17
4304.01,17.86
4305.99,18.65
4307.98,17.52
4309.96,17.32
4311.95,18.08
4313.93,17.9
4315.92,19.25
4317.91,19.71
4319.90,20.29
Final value 0.10 mag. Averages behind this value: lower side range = 20.4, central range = 17.4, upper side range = 17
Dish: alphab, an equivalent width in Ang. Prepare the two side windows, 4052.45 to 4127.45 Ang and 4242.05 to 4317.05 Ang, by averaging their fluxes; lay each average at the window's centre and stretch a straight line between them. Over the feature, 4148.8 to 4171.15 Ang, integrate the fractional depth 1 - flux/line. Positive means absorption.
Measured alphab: 1.4 Ang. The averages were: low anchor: 20.2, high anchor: 17.2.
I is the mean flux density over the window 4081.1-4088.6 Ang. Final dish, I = 19.7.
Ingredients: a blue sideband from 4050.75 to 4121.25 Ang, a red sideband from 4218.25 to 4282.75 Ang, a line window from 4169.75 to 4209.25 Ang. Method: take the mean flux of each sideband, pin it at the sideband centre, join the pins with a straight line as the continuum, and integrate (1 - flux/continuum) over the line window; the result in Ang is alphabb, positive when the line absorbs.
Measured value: 2.6 Ang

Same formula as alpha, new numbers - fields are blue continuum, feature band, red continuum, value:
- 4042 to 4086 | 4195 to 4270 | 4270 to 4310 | 0.071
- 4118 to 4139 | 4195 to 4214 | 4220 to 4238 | 0.038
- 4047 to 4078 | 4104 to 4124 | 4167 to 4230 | -0.125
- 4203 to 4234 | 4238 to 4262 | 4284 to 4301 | 0.021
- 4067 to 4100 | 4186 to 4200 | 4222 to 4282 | 0.105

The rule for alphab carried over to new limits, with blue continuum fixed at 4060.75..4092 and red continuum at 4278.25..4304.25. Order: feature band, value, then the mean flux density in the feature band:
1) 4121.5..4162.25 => 2.1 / 18.3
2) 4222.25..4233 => 0.9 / 16.7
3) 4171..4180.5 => 0.4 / 18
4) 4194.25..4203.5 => 1.1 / 16.2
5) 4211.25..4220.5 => 0.6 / 17.1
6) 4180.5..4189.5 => 1.1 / 16.6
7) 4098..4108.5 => -0.9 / 21.5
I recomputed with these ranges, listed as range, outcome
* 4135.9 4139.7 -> 17.8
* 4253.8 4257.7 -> 17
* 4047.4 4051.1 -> 17.5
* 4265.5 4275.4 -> 17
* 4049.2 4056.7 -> 17.6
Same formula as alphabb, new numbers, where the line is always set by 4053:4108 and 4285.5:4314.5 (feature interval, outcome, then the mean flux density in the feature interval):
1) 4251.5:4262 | 0.8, 16.6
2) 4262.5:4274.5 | 0.7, 16.8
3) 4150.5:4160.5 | 0.7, 17.9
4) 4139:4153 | 0.7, 18.5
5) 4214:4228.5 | 1.5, 16.6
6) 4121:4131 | 0.4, 18.9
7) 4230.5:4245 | 1.0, 17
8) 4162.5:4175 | 1.0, 17.7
